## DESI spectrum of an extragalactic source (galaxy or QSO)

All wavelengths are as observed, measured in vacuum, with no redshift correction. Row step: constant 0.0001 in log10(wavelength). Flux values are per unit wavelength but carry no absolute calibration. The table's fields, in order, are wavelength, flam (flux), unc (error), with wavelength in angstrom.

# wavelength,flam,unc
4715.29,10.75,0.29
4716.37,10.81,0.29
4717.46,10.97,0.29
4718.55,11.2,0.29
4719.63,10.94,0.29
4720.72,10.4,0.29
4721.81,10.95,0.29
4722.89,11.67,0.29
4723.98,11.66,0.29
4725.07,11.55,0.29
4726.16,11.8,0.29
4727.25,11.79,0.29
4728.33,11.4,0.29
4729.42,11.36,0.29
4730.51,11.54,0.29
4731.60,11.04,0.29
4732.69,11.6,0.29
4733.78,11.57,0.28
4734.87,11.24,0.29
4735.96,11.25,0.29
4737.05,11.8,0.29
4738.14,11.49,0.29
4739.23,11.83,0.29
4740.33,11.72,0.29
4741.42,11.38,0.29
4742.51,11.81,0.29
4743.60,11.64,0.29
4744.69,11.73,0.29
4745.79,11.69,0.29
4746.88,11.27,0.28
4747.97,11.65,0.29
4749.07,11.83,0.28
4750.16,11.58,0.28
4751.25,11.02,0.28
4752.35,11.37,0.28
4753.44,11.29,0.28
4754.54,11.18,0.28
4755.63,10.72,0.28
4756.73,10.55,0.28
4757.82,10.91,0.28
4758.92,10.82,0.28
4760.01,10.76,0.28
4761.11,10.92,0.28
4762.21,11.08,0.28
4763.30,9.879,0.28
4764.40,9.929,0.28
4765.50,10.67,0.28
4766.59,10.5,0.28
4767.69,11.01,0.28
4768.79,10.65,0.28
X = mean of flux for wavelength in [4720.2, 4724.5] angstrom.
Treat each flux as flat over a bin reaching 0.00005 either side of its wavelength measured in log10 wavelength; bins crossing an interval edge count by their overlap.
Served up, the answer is 11.2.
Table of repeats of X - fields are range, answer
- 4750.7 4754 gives 11.2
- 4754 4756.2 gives 10.9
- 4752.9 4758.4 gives 10.9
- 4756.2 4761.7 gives 10.8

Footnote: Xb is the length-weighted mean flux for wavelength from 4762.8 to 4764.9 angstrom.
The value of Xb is 9.89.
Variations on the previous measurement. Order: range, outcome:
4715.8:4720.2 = 11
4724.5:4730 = 11.6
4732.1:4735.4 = 11.5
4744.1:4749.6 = 11.6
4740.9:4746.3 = 11.6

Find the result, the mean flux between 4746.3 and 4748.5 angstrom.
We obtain 11.5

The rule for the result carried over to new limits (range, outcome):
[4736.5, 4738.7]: 11.7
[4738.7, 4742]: 11.6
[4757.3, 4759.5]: 10.9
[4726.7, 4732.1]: 11.4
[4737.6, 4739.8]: 11.6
